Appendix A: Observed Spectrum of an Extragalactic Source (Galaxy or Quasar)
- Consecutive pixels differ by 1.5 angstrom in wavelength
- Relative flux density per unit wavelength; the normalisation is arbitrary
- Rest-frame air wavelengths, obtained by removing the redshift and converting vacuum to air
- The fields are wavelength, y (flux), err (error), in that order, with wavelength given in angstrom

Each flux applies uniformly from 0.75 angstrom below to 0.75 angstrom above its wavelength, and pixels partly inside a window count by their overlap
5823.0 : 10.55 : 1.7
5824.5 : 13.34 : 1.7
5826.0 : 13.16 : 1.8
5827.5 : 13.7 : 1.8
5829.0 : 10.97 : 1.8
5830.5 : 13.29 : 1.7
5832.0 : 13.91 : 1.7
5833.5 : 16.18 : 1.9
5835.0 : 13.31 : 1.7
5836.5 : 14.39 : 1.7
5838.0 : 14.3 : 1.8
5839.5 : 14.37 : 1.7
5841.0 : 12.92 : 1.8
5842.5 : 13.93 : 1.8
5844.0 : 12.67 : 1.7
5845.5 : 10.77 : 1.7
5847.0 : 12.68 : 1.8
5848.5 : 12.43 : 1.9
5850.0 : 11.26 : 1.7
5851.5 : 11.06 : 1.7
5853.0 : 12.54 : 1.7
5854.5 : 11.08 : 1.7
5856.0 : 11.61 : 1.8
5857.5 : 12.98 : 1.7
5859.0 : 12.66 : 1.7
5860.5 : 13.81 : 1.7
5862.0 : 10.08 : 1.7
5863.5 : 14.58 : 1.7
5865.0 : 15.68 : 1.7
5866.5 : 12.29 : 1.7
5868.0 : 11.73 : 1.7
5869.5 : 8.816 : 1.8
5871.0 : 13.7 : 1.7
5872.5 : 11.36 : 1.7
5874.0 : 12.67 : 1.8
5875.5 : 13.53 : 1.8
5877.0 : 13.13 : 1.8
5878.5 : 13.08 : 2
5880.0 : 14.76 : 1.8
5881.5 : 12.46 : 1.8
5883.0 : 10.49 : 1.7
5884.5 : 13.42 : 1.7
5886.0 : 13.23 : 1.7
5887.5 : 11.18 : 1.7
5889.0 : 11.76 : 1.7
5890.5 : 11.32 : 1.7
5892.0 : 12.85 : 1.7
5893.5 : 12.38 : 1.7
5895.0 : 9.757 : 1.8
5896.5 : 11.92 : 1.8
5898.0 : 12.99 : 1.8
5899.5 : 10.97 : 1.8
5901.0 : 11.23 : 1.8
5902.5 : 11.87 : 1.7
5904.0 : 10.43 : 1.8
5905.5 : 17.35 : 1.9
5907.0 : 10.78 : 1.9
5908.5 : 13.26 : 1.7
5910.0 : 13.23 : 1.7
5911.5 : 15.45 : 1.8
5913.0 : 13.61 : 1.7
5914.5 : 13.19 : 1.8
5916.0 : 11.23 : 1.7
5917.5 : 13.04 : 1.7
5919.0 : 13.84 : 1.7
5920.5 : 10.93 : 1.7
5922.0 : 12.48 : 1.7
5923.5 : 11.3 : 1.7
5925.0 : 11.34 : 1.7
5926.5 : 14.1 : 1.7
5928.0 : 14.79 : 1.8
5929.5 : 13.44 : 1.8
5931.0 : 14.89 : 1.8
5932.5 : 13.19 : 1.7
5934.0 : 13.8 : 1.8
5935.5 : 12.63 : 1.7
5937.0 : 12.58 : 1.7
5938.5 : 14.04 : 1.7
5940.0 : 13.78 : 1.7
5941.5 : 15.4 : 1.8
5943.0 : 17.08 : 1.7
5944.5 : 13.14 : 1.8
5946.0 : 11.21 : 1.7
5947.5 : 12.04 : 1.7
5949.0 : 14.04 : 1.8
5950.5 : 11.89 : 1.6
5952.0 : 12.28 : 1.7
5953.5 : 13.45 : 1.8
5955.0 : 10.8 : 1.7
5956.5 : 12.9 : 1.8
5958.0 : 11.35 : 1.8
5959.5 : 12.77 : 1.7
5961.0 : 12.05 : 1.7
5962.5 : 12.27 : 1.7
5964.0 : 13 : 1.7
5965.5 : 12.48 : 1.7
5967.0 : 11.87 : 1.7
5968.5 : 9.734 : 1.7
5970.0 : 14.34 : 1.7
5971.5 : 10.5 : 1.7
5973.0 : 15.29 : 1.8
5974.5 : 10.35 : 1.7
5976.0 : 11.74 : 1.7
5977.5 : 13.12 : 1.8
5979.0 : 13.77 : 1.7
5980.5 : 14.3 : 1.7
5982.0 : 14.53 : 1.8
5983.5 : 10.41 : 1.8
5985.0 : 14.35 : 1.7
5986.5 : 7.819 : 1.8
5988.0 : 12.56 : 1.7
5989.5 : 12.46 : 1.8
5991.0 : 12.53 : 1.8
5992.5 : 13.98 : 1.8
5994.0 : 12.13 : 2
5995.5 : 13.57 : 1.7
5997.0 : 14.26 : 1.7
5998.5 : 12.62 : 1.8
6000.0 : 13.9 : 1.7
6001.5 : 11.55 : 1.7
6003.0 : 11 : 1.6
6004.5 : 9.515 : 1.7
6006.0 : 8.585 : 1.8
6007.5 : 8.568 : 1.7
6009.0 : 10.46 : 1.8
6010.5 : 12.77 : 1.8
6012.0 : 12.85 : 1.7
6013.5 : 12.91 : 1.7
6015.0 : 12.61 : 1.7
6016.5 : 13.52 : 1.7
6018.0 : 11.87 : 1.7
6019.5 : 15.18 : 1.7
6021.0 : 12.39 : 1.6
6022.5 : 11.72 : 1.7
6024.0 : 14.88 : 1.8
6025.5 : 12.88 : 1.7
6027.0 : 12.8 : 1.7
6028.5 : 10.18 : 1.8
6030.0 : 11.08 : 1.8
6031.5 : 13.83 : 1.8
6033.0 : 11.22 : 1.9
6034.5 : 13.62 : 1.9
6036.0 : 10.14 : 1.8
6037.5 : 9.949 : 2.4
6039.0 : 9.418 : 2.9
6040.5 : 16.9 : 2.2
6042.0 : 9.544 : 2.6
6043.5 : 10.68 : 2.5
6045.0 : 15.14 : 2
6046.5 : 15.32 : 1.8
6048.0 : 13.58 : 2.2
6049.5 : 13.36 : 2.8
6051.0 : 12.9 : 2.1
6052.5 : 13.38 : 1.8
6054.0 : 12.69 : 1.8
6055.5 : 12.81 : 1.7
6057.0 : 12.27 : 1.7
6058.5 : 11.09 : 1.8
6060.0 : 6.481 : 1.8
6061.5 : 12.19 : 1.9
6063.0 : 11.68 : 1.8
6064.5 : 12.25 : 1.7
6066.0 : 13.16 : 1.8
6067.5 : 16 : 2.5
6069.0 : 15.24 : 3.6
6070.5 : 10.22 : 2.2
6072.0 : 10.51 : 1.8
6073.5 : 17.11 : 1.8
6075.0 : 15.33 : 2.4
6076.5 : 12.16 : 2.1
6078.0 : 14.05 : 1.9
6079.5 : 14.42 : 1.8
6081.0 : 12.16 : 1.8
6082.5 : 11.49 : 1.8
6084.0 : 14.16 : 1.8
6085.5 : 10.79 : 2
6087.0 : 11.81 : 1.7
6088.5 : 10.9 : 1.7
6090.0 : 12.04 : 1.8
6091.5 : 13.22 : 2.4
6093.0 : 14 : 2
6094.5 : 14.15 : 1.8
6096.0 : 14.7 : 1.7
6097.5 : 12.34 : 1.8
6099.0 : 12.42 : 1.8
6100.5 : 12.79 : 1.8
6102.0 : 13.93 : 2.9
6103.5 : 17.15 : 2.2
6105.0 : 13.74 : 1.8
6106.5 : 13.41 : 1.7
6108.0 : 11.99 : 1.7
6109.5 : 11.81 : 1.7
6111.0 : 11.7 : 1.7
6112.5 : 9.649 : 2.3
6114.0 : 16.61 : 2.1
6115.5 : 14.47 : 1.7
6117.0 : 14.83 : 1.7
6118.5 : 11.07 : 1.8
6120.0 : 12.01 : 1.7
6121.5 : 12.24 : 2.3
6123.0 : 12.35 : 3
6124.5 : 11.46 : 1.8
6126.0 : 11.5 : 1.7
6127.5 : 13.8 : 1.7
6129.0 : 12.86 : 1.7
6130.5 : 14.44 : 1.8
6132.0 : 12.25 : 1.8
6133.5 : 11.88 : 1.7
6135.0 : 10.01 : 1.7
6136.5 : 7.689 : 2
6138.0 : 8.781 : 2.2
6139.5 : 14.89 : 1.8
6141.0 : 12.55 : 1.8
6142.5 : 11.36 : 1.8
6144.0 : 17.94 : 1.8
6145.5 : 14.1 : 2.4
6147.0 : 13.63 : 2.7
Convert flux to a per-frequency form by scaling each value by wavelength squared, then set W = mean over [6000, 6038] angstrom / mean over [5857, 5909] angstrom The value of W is 1.0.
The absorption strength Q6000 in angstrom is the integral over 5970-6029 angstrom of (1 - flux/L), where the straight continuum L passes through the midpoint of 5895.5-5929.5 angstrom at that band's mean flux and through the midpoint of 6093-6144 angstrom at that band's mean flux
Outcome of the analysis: 1.64 angstrom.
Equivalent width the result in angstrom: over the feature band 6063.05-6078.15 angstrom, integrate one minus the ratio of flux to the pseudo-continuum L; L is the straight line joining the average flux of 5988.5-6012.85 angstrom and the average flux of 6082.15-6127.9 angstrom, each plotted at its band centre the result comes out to -1.1 angstrom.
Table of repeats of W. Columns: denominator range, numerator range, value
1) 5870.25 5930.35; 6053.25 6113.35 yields 1.08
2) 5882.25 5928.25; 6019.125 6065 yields 1.04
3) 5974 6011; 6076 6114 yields 1.11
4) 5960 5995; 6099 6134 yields 1.09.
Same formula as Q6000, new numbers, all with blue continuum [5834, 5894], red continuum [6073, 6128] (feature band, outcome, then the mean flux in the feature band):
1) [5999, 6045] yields 3.4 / 11.9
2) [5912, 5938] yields -0.6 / 13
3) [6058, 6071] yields 0.9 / 12.1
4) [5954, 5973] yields 0.9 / 12.2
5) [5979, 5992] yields 0.4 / 12.5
